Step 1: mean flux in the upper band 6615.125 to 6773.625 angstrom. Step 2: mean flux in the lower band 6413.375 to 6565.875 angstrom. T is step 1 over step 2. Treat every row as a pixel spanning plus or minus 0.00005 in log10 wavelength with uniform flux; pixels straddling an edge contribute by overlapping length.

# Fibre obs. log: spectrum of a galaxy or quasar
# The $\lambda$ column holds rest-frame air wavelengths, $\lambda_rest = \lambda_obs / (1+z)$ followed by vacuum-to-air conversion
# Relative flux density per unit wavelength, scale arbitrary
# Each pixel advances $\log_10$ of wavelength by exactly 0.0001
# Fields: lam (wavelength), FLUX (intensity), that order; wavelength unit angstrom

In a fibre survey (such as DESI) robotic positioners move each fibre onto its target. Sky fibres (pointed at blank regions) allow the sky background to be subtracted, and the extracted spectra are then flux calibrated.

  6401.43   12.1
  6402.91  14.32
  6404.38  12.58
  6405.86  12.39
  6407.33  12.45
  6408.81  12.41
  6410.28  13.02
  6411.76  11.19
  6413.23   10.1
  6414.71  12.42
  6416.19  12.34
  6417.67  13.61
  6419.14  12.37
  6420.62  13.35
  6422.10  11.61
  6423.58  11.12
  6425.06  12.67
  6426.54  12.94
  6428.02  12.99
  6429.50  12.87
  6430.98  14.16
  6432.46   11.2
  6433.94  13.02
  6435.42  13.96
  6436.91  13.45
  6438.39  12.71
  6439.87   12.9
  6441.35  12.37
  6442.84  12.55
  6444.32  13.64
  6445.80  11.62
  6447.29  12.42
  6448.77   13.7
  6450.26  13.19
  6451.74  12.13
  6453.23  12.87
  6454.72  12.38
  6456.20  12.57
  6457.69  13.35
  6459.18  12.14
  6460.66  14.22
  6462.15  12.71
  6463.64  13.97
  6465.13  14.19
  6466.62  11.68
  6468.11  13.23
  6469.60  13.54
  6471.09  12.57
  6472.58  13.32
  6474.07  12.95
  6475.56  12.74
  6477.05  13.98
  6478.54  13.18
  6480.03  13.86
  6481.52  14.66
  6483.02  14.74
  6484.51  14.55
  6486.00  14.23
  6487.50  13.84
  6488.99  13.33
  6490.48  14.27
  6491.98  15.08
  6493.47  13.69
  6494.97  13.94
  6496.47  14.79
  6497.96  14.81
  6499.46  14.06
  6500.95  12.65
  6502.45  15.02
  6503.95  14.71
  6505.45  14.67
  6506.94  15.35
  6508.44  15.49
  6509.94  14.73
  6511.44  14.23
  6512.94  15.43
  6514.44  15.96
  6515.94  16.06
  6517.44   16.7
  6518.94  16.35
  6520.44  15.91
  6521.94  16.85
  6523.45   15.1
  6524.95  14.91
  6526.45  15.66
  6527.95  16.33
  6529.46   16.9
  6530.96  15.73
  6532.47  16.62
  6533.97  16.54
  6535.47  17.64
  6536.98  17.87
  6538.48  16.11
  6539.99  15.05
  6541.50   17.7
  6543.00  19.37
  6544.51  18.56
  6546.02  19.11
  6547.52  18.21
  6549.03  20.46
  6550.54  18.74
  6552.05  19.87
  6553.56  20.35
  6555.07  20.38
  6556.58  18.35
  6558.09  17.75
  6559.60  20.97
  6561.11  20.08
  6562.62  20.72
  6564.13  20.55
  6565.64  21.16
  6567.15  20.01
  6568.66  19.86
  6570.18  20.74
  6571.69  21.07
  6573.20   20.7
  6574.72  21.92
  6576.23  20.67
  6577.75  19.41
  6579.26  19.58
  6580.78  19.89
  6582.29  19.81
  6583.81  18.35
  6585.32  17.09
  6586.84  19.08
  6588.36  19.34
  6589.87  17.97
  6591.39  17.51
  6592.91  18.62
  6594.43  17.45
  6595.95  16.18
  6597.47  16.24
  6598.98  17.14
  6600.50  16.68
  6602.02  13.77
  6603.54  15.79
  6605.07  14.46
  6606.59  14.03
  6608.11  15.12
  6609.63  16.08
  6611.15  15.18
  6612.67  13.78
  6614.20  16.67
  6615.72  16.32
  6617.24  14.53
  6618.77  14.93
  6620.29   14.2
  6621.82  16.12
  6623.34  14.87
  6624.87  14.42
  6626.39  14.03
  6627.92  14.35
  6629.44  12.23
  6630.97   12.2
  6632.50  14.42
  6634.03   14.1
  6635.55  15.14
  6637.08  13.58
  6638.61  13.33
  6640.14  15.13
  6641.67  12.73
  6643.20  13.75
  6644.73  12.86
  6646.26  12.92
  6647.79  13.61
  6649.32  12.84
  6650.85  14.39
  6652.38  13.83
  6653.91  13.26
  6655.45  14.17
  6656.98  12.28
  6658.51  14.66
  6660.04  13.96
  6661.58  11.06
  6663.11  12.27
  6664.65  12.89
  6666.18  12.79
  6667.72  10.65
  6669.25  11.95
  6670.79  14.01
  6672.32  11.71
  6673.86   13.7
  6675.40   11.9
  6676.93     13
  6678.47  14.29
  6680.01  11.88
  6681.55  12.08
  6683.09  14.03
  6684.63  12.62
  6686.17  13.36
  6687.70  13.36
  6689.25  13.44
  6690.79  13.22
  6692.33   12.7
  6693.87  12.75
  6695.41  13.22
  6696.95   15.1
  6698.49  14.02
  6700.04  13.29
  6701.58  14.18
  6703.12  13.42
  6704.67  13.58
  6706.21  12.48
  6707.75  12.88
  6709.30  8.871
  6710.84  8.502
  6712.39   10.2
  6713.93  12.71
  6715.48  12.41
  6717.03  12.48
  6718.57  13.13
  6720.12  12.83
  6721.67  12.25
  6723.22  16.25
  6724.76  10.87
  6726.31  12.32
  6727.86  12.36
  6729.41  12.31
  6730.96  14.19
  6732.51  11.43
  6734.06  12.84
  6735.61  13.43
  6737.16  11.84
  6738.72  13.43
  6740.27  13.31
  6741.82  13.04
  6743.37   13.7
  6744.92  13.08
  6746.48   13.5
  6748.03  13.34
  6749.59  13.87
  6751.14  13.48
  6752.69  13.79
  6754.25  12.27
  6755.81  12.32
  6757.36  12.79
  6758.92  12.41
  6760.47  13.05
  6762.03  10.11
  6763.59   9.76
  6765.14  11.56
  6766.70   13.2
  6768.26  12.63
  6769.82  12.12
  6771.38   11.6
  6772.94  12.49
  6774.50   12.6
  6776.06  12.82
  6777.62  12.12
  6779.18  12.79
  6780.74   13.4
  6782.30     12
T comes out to 0.87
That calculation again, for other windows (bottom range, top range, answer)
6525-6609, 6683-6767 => 0.70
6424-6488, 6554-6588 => 1.51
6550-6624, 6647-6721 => 0.71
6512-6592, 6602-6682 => 0.75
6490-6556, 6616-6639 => 0.87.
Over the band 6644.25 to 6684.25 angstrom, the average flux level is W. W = 13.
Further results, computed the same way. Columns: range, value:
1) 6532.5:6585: 19.3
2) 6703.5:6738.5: 12.3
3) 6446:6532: 14.2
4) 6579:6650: 15.5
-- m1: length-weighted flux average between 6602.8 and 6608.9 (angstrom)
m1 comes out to 14.8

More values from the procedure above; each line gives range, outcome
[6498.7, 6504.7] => 14.1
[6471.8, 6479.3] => 13.2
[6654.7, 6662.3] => 13.2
